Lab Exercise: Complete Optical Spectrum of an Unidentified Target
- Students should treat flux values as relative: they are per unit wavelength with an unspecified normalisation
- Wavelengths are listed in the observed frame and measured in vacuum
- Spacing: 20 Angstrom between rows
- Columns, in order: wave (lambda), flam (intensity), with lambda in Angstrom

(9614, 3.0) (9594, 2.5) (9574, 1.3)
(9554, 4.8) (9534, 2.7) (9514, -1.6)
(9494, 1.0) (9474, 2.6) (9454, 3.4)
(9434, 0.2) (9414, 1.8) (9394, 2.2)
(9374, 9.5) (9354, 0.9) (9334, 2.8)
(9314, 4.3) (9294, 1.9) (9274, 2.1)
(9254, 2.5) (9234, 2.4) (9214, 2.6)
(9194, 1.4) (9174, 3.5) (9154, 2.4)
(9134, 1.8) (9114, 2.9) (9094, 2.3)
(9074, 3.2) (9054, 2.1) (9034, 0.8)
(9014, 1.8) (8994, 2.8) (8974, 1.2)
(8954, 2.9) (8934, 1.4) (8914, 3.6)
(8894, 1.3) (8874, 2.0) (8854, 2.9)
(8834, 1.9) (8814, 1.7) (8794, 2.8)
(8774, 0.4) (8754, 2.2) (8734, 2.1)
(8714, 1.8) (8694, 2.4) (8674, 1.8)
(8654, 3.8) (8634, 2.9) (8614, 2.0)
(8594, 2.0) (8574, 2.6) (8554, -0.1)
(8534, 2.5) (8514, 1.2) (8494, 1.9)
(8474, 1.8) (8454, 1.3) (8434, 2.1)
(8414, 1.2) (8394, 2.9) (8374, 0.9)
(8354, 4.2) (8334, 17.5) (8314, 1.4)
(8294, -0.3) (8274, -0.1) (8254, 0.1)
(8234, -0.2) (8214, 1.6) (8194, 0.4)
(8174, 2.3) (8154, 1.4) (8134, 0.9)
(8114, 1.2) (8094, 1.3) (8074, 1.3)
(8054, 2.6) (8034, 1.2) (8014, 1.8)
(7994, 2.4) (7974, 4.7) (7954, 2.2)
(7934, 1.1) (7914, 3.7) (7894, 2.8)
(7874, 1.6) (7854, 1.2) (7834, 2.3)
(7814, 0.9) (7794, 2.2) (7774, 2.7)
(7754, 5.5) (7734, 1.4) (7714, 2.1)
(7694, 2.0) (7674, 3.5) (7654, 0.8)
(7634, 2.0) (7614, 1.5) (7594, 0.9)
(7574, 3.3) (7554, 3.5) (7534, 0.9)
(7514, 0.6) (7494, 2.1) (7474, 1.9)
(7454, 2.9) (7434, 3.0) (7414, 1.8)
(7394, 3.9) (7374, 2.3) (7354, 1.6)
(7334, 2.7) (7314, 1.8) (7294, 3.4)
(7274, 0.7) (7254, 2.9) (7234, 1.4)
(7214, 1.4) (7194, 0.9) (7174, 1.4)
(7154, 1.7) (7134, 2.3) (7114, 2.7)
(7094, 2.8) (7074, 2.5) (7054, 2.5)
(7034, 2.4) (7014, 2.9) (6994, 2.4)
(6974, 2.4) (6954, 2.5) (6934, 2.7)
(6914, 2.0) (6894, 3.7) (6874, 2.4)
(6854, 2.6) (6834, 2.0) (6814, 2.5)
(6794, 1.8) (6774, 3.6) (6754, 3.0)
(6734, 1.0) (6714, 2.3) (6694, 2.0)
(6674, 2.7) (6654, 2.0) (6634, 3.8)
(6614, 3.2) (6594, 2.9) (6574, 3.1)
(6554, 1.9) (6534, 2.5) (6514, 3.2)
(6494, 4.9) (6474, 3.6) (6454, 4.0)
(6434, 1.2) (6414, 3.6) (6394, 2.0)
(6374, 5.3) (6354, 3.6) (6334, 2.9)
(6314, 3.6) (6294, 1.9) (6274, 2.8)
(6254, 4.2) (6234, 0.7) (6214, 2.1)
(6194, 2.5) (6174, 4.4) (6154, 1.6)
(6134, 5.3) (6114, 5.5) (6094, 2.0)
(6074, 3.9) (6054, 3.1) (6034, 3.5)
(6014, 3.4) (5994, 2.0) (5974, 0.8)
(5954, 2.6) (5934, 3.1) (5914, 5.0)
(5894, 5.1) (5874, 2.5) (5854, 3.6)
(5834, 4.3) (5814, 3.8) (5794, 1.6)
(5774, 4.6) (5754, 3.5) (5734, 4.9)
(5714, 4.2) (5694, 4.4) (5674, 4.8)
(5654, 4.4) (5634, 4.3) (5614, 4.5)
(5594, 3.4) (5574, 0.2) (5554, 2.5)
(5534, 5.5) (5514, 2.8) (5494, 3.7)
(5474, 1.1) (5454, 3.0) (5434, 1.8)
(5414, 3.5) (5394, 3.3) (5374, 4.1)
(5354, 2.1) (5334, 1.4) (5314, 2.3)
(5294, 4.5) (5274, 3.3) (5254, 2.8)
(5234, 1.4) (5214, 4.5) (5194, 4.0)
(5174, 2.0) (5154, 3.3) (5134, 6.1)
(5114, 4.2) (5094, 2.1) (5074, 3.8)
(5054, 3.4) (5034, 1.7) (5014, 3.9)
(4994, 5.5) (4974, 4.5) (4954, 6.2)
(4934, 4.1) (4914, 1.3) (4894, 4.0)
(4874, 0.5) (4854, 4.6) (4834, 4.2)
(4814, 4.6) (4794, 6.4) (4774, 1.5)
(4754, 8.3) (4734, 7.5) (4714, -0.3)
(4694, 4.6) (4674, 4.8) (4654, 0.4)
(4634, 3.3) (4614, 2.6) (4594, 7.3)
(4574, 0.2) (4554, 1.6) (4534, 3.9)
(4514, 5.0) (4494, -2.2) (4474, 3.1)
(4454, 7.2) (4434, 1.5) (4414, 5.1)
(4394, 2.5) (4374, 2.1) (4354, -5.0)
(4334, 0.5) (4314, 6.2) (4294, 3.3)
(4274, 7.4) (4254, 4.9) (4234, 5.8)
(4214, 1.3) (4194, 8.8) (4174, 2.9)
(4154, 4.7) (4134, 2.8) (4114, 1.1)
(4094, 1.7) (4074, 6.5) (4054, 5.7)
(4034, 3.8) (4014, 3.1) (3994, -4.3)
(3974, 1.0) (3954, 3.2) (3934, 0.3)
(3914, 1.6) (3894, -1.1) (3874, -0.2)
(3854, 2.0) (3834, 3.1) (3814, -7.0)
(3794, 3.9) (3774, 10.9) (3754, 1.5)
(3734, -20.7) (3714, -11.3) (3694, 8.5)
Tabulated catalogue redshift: 1.237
